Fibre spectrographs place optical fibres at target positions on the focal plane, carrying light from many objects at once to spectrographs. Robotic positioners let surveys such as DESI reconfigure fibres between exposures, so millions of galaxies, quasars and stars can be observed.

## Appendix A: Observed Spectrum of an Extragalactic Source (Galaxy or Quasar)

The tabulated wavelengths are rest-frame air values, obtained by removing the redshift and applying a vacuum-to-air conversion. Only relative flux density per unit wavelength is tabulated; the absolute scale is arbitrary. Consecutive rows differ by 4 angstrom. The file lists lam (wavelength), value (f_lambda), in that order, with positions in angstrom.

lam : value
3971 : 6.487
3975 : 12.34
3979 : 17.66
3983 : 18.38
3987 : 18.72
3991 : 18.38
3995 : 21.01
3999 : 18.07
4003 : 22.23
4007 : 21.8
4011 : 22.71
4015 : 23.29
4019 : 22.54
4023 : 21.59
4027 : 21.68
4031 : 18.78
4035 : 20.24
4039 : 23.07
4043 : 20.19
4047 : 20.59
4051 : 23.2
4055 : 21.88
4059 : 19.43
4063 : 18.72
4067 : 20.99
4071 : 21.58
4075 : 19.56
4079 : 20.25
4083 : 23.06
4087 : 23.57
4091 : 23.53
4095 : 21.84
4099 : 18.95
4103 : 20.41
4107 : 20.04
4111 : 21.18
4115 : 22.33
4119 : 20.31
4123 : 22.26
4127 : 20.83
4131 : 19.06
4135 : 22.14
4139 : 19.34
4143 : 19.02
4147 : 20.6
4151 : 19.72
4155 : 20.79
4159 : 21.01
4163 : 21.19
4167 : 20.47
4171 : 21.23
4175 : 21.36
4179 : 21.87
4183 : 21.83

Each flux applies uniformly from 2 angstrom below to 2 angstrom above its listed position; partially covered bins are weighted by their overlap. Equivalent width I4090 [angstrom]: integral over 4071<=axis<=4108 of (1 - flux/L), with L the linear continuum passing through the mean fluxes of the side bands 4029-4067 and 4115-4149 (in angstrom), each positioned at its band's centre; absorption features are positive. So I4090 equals -1.2 angstrom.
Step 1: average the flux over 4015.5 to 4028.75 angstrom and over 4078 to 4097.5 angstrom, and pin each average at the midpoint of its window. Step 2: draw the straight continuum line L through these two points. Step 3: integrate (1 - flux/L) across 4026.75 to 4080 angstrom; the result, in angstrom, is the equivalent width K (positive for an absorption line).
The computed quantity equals 3.8 angstrom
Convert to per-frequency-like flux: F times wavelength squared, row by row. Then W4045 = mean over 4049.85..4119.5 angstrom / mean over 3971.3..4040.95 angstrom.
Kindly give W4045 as 1.11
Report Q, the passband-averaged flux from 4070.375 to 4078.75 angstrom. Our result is 20.3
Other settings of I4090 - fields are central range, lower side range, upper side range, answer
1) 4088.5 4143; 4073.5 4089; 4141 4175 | 0.7 angstrom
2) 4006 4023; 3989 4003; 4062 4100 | -2.2 angstrom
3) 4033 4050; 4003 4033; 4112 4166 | 0.3 angstrom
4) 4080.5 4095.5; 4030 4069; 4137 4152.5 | -2.0 angstrom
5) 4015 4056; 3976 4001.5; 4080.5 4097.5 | -1.9 angstrom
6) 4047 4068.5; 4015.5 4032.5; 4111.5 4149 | 0.4 angstrom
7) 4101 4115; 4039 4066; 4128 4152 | -0.3 angstrom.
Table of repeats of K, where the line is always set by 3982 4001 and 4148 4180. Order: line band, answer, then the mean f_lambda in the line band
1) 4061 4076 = -0.3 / 20.3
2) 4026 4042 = -1.2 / 20.8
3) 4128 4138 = 0.0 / 20.5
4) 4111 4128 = -0.9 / 21.4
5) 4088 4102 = -1.0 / 21.5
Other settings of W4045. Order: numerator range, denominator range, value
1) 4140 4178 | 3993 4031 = 1.03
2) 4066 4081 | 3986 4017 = 1.02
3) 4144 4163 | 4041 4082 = 1.04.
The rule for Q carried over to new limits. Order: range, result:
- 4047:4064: 20.9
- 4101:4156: 20.6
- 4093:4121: 20.7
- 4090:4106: 21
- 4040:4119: 21.1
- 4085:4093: 23.6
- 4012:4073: 21.2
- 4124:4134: 20.4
